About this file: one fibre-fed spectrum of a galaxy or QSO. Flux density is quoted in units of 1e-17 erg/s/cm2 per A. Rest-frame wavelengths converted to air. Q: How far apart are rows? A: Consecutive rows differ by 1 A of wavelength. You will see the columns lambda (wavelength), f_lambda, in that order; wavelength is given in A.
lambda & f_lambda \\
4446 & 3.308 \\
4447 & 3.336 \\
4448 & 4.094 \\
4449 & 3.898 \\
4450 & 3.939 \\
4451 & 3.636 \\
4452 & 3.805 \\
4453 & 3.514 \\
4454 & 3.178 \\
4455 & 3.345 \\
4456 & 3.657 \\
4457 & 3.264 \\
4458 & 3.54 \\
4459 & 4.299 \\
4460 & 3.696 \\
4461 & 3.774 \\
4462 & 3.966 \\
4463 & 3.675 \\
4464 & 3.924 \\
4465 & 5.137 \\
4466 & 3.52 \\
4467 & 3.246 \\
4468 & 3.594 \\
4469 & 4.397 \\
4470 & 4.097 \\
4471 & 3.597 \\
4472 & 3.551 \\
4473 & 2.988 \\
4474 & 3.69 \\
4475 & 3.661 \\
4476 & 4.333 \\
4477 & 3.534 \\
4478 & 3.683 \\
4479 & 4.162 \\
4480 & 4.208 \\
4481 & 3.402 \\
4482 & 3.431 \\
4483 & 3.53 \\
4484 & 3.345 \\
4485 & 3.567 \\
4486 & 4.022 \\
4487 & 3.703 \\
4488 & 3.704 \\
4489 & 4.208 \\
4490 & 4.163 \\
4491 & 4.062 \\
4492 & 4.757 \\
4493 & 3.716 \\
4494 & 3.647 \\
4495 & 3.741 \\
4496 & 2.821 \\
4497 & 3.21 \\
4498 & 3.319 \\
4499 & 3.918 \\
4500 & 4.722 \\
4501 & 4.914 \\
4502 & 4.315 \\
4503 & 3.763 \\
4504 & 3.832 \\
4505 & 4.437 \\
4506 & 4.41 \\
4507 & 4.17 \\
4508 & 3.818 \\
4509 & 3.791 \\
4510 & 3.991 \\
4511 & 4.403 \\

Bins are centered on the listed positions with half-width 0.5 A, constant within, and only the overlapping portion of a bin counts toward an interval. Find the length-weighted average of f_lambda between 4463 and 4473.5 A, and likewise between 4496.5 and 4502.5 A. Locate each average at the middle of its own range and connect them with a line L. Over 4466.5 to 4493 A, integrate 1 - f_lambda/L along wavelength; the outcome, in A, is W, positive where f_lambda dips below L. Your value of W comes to 0.72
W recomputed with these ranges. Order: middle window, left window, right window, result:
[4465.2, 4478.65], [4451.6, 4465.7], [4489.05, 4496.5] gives 0.3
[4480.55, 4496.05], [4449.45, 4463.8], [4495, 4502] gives 0.2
